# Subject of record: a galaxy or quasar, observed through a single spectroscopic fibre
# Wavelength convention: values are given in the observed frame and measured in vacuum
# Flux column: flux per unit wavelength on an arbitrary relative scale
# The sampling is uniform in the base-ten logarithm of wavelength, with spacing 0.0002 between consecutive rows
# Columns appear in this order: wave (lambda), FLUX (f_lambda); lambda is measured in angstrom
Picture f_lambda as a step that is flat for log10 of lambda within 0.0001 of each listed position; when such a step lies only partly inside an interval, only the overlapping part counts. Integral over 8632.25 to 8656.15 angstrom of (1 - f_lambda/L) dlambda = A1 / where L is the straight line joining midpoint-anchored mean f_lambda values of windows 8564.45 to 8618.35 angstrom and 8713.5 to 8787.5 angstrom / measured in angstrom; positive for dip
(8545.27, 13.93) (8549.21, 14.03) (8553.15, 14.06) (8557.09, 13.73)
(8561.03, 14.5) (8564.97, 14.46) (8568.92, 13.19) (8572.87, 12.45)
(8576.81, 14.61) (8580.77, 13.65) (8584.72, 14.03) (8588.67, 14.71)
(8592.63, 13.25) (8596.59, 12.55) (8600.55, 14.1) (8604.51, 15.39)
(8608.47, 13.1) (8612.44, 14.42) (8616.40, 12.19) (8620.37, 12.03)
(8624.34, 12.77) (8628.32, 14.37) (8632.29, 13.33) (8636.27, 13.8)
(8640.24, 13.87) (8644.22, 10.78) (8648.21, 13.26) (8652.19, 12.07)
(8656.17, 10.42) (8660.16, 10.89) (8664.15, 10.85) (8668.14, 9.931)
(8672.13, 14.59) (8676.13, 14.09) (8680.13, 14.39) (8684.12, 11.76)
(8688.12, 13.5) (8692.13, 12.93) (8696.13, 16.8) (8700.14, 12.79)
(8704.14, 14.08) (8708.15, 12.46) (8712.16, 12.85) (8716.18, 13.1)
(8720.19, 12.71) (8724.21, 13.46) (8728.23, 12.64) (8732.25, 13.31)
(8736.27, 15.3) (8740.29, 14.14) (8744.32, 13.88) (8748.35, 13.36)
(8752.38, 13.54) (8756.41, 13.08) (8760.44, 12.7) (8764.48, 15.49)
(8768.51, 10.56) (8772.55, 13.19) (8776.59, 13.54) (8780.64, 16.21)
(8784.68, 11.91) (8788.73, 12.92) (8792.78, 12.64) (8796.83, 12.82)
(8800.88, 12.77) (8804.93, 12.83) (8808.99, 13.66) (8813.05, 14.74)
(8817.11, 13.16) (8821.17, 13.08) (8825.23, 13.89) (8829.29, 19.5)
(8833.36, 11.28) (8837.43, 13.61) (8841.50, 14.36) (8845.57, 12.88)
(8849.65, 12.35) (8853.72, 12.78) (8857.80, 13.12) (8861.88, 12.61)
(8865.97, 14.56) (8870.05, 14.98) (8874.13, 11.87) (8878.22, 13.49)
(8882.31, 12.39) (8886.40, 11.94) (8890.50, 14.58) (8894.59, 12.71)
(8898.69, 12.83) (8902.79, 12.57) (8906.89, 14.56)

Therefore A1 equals 1.8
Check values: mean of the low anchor 13.7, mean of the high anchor 13.4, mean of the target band 12.6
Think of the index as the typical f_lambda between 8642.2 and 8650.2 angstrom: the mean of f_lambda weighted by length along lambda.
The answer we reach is 12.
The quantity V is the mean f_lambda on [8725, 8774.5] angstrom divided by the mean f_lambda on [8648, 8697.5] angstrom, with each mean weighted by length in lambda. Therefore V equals 1.06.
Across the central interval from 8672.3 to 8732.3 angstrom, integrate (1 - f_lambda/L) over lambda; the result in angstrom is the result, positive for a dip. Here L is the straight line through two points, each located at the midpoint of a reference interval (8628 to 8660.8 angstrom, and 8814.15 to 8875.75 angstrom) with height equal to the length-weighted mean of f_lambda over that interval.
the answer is -2.8 angstrom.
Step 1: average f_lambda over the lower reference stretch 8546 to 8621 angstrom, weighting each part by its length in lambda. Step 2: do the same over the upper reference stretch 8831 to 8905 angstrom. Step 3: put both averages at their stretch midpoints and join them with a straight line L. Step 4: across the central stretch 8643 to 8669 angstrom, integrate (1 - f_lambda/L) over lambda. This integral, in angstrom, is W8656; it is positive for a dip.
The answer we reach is 4.48 angstrom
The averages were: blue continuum 13.7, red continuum 13.1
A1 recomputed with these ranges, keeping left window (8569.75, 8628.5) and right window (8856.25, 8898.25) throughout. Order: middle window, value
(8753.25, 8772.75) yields 0.5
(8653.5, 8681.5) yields 2.8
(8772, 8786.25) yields -0.5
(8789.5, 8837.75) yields -1.3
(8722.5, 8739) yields -0.4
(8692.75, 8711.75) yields -0.6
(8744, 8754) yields -0.1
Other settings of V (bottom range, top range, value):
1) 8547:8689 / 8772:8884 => 1.02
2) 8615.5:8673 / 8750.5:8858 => 1.09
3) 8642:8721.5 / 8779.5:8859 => 1.06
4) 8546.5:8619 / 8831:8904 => 0.95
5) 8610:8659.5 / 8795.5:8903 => 1.05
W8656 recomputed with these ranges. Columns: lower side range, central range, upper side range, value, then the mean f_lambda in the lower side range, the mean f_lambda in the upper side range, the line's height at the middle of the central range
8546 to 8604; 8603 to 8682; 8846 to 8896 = 5.05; 13.8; 13.1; 13.7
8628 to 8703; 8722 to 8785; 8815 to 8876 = -1.62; 12.8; 13.6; 13.2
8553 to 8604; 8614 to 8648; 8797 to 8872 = 2.12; 13.8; 13.7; 13.8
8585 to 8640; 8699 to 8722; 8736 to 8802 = 0.75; 13.6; 13.4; 13.4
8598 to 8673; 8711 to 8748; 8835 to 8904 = -1.74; 12.7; 13.1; 12.9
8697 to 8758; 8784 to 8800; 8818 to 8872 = 1.14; 13.4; 13.8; 13.6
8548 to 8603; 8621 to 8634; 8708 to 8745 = 0.32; 13.8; 13.4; 13.7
